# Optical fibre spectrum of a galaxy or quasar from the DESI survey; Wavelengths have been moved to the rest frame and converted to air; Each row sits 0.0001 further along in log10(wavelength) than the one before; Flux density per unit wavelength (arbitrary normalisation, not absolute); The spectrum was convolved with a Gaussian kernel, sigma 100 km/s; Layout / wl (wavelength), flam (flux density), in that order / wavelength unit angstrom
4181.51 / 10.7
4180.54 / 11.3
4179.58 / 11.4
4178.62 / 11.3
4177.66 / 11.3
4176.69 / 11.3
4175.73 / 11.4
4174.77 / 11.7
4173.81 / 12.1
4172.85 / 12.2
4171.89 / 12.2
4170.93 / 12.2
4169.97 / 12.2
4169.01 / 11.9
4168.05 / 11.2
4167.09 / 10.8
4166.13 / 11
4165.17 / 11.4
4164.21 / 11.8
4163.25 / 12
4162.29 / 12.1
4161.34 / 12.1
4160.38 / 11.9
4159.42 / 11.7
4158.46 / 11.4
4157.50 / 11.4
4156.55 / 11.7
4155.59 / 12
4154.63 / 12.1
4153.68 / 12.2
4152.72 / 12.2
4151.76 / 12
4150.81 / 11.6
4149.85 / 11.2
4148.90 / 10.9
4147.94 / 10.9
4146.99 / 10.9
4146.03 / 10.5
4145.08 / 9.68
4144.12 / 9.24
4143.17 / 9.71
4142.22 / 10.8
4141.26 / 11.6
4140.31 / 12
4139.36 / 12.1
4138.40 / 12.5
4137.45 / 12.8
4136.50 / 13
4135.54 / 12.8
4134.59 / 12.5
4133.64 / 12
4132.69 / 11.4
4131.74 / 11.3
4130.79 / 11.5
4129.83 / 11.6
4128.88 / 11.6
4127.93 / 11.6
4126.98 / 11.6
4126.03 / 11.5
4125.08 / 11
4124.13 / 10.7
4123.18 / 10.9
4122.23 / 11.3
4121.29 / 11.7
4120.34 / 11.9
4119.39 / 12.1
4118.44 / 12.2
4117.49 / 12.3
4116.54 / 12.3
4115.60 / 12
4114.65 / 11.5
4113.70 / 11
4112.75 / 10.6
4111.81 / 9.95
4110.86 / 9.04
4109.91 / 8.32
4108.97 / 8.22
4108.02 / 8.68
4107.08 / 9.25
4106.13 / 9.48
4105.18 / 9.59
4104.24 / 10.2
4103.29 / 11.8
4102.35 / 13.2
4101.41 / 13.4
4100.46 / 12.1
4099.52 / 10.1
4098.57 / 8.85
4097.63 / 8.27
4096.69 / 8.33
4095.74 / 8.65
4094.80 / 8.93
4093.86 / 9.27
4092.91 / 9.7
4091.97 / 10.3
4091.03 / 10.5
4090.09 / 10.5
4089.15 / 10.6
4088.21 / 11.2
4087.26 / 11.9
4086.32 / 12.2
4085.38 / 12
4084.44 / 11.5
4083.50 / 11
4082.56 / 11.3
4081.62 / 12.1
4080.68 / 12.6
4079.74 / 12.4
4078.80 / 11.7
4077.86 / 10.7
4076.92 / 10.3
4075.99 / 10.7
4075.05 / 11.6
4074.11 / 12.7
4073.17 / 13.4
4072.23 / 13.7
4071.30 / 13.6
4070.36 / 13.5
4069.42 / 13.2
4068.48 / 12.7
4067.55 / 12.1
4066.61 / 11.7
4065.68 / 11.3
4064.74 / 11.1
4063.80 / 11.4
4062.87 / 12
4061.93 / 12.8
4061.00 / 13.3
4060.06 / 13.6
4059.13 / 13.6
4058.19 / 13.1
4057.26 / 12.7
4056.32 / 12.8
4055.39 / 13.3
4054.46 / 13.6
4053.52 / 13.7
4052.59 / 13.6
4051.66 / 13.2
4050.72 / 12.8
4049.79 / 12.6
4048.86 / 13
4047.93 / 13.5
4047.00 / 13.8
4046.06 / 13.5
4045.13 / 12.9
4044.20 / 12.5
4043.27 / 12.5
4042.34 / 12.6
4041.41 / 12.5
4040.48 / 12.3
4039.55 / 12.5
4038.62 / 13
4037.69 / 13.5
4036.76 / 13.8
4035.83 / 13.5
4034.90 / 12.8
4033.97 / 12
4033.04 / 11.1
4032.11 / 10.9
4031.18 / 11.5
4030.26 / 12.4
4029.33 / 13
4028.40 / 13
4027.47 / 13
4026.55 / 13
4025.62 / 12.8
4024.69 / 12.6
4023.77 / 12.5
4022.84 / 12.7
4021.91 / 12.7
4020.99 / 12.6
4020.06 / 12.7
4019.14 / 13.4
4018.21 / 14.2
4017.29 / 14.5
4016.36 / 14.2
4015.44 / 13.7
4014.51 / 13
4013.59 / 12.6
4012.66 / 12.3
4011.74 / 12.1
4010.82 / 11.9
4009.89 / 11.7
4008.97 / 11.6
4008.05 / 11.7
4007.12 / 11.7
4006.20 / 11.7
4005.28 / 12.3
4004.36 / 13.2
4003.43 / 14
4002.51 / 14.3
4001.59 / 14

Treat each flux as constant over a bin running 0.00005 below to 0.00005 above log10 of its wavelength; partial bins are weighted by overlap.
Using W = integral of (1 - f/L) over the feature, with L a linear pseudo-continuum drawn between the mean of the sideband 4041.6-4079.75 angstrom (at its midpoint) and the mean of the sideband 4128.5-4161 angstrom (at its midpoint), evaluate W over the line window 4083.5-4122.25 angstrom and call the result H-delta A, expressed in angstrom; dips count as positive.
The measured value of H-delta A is 4.8 angstrom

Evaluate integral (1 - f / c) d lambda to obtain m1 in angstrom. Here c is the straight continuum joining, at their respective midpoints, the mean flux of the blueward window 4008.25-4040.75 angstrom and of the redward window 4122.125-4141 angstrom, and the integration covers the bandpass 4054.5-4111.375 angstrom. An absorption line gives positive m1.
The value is 4.2 angstrom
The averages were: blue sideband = 12.7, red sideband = 11.8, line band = 11.3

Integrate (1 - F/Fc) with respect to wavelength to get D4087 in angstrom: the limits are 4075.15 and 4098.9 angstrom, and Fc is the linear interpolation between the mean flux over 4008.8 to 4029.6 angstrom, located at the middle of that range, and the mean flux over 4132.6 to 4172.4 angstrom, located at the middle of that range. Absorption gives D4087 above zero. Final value 3.1 angstrom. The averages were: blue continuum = 12.9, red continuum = 11.6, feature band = 10.6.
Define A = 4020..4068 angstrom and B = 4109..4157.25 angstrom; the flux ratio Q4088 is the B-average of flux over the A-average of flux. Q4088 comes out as 0.9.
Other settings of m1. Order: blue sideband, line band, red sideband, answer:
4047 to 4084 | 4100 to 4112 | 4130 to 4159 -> 1.8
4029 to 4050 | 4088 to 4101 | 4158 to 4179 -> 2.6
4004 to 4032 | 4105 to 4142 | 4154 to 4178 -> 2.3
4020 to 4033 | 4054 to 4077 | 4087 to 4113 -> -2.9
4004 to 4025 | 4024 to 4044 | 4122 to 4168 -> -0.1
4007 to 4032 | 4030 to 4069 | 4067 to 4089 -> -1.0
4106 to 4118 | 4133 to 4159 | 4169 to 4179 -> -1.1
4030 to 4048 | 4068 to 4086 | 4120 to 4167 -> 0.1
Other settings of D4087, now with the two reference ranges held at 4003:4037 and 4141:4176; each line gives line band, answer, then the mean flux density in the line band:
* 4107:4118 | 1.43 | 10.3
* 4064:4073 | -0.23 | 12.5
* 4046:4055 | -0.68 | 13.3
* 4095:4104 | 1.12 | 10.5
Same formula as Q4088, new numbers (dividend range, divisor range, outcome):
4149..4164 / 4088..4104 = 1.14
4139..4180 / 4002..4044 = 0.90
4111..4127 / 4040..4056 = 0.87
